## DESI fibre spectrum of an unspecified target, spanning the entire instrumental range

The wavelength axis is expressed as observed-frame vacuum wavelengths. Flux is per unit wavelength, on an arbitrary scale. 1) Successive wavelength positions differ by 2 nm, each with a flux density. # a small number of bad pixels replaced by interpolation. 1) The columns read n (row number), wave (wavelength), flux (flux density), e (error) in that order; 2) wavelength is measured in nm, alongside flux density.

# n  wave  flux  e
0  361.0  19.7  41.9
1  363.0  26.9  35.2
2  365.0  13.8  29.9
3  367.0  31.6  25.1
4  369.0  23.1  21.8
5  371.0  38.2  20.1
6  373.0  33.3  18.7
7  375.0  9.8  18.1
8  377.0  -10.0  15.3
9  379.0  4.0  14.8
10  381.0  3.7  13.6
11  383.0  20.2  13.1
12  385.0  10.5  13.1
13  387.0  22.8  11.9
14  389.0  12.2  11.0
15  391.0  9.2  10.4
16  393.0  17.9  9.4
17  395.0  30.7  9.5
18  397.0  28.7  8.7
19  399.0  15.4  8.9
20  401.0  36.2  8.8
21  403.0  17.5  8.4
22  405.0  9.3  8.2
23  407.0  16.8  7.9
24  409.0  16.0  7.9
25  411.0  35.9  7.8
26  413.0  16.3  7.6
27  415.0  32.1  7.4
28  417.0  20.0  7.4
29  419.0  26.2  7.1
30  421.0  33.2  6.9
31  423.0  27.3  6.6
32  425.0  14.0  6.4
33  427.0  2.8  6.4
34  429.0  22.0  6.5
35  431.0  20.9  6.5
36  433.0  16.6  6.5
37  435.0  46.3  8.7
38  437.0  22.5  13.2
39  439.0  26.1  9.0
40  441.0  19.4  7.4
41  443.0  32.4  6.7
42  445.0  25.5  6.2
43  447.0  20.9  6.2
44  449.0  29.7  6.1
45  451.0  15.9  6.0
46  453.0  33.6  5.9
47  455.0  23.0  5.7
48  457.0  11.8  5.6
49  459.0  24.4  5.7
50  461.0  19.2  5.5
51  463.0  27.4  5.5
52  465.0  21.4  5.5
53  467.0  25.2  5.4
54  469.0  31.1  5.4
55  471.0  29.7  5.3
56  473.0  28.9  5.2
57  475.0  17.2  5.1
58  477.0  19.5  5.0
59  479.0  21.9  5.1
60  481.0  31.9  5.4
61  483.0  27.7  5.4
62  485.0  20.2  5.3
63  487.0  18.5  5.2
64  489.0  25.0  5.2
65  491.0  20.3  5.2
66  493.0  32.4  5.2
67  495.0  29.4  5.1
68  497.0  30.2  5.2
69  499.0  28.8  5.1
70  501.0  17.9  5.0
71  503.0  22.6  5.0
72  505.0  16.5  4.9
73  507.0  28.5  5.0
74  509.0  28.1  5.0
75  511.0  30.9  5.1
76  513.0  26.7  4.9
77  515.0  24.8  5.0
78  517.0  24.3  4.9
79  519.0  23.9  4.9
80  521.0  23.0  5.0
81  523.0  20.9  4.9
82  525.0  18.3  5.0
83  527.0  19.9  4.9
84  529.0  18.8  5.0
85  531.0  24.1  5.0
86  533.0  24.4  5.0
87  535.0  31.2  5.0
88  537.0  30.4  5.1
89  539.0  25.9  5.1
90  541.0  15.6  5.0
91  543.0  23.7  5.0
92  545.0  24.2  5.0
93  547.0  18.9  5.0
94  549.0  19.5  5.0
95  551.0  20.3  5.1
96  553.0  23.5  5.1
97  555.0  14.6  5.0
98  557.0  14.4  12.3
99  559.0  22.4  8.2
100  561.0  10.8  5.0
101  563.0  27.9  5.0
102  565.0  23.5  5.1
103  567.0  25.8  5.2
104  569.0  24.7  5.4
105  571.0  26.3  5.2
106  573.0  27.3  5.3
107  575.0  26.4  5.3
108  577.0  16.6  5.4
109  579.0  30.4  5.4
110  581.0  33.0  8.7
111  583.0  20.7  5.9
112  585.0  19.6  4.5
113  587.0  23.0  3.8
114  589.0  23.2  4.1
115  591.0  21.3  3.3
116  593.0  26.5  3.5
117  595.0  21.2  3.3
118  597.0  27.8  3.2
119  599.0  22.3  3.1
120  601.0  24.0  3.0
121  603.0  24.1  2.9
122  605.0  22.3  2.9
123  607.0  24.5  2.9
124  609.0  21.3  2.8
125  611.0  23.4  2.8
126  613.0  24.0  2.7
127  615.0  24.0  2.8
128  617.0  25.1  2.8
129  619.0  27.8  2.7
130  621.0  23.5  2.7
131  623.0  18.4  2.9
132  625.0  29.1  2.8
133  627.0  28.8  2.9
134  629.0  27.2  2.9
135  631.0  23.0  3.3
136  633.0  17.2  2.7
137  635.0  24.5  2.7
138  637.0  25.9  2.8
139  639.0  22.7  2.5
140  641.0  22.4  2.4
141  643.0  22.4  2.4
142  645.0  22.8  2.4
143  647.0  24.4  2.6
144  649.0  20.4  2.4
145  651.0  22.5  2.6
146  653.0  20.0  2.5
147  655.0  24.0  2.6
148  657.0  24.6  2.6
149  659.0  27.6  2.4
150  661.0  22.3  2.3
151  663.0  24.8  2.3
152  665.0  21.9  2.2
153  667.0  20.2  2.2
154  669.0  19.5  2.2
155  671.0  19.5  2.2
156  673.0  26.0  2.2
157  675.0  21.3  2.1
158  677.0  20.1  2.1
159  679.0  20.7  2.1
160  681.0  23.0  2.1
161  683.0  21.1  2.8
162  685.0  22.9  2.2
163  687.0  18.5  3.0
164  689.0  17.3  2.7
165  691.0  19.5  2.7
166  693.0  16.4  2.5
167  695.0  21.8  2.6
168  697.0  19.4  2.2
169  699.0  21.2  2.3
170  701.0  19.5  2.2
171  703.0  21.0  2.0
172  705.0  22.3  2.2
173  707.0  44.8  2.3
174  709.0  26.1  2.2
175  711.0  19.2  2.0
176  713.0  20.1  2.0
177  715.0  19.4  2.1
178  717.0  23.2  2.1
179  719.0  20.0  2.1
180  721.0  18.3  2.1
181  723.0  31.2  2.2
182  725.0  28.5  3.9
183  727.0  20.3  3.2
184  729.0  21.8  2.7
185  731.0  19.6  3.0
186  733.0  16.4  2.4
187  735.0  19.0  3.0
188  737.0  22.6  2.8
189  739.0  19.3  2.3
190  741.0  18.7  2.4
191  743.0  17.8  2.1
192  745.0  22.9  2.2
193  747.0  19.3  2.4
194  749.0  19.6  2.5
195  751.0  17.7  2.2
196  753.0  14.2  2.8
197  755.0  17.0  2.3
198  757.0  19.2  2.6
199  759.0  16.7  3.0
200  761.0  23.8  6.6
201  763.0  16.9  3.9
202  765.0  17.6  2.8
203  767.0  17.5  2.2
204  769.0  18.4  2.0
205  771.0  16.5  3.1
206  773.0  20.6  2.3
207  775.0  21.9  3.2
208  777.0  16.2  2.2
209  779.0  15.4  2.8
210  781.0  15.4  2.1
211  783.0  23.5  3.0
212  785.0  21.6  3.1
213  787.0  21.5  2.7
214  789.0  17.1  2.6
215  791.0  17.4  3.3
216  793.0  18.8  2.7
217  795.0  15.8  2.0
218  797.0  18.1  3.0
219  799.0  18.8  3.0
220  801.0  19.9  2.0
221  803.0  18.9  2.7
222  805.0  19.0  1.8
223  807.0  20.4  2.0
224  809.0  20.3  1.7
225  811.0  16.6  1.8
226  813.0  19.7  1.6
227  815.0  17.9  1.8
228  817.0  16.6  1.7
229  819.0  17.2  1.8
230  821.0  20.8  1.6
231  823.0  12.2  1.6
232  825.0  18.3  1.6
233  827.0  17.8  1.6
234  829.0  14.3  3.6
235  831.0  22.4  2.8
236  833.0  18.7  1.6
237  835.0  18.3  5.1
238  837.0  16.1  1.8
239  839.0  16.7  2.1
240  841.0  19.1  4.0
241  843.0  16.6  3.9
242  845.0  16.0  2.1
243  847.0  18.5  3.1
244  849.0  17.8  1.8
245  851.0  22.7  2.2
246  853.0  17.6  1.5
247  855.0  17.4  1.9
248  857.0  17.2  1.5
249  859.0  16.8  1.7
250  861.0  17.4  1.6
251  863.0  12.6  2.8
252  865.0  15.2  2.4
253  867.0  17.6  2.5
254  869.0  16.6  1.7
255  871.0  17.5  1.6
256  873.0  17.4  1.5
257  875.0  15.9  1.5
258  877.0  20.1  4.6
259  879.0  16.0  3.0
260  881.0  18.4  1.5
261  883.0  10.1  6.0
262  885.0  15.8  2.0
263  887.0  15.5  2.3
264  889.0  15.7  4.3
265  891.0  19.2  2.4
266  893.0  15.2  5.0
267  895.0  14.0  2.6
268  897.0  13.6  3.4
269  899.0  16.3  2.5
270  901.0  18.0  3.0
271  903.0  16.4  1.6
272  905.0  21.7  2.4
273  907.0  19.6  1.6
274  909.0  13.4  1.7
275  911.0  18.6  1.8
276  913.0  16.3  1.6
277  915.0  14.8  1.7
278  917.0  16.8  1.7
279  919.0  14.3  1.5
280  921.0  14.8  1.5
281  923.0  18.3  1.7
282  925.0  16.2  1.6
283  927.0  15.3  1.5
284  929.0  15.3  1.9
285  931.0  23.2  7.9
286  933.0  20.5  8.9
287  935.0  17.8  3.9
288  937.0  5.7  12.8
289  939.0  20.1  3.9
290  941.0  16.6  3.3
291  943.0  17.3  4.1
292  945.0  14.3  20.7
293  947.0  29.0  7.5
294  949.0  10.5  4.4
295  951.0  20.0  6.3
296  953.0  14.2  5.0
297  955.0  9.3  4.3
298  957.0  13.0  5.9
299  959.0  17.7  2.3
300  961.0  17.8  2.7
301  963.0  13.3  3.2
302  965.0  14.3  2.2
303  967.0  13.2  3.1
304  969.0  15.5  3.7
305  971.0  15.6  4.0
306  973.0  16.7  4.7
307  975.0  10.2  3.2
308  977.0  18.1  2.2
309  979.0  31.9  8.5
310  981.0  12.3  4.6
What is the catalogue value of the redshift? 0.077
